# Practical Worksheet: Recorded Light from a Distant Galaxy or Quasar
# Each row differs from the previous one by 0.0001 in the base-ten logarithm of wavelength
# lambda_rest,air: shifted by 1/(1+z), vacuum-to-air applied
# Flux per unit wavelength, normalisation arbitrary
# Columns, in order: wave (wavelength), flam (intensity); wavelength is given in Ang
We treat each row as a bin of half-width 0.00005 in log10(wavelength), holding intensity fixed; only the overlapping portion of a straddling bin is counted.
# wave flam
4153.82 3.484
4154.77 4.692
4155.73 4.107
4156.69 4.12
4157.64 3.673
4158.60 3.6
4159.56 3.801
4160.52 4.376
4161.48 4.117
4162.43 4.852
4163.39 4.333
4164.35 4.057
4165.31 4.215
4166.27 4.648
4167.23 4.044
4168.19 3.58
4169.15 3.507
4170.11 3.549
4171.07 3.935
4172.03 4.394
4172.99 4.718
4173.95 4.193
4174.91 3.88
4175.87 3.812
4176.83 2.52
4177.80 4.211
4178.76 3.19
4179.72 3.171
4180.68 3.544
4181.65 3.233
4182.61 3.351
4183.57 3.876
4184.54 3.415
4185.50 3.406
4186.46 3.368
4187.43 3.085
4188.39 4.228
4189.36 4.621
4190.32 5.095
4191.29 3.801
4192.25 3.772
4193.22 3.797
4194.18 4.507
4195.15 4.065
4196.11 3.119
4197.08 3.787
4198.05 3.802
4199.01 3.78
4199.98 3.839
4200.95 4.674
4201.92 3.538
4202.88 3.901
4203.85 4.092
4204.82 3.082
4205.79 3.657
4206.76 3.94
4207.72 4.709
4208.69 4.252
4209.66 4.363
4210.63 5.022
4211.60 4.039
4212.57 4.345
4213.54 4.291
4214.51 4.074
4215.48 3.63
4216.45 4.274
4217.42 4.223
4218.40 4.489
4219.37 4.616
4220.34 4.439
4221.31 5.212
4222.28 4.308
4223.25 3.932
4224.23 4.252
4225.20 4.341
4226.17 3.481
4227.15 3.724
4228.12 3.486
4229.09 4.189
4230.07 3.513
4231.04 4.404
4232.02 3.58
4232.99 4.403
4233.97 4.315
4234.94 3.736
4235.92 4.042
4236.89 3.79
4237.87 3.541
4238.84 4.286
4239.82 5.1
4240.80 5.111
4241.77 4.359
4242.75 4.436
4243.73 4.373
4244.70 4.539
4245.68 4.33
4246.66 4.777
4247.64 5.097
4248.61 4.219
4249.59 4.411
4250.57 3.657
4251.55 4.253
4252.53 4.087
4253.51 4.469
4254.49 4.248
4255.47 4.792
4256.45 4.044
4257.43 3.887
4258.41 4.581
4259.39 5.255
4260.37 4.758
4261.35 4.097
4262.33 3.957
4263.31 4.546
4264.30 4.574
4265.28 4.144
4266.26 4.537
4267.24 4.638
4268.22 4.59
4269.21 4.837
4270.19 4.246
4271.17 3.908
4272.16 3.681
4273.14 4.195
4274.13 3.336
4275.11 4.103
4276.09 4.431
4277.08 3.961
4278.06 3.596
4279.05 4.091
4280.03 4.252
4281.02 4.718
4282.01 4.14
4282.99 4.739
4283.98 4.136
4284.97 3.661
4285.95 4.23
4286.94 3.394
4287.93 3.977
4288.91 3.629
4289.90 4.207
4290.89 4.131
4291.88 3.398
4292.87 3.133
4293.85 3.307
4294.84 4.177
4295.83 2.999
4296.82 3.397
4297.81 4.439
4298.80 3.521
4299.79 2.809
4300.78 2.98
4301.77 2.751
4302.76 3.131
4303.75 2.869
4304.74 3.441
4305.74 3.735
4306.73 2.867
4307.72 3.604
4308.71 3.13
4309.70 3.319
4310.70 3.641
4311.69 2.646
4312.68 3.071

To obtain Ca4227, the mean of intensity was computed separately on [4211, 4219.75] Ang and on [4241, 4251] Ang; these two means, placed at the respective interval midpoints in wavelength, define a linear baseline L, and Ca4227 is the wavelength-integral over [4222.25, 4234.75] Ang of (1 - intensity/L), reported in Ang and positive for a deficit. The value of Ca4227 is 0.99 Ang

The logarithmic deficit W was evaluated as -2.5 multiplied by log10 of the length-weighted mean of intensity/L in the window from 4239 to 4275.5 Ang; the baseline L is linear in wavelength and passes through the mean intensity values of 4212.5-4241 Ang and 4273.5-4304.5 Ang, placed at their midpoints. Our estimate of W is -0.11 mag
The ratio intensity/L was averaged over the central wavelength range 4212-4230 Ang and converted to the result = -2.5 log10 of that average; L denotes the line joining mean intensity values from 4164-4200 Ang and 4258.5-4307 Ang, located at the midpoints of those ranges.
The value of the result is -0.08 mag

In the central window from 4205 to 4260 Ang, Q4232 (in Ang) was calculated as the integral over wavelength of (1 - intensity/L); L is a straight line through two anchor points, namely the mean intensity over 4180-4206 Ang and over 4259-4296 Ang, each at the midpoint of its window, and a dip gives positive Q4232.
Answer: -4.5 Ang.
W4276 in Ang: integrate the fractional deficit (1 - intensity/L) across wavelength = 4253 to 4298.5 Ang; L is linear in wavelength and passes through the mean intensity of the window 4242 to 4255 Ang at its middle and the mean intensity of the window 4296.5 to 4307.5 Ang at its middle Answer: -3.6 Ang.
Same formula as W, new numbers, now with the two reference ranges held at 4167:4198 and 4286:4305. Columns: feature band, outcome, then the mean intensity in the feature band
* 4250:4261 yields -0.21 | 4.36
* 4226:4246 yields -0.14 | 4.14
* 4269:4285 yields -0.17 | 4.12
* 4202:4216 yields -0.11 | 4.09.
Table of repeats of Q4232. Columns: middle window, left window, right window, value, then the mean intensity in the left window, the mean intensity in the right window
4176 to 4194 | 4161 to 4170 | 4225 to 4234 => 1.74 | 4.13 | 3.91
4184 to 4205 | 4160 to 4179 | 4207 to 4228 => 1.43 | 4.02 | 4.27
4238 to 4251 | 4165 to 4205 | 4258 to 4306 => -1.99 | 3.82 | 3.94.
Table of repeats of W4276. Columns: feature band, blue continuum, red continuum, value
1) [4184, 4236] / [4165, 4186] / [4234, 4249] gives 0.5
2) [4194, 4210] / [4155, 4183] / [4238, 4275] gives 0.6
